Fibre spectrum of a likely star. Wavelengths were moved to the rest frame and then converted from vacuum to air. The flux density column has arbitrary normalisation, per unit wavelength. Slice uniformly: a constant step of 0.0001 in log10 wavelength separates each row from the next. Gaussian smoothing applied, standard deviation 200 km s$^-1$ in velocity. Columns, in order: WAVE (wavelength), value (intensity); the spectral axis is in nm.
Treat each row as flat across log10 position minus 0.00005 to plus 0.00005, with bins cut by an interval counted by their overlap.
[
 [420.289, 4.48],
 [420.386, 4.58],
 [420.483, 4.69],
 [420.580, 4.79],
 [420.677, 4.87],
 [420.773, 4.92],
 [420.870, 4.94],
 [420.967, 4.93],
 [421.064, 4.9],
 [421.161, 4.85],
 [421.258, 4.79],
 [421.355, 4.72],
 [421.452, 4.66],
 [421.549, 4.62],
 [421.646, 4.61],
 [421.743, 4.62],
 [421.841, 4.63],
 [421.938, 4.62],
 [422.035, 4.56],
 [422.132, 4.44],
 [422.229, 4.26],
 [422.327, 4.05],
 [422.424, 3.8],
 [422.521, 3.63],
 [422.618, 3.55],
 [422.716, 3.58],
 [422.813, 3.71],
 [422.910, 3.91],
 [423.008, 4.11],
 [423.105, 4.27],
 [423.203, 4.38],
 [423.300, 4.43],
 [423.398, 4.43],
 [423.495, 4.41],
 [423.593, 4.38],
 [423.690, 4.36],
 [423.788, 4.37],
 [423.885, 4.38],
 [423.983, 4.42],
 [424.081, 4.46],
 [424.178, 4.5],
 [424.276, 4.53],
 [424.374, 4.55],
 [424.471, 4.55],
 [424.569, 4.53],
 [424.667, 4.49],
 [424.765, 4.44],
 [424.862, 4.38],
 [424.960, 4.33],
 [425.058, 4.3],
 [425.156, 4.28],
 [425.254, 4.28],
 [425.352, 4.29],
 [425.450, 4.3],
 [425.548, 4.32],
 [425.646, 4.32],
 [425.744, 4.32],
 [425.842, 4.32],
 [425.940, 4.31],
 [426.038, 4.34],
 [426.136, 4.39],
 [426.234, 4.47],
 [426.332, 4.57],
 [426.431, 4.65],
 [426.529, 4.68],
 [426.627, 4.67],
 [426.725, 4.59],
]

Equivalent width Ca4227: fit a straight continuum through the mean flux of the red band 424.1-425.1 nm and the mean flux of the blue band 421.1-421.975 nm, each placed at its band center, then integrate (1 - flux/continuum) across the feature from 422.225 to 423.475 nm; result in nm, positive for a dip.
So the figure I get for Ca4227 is 0.16 nm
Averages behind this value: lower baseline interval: 4.68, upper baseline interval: 4.46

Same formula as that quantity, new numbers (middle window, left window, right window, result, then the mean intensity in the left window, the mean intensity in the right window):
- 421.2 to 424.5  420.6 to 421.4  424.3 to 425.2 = 0.23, 4.87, 4.43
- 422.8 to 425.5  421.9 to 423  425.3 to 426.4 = -0.11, 4.01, 4.36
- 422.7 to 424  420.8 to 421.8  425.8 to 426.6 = 0.11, 4.76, 4.47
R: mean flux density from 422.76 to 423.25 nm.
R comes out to 4.07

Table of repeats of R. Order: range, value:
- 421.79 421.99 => 4.61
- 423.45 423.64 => 4.38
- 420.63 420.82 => 4.92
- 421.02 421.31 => 4.84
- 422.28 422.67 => 3.76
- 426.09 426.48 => 4.52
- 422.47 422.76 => 3.59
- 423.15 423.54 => 4.41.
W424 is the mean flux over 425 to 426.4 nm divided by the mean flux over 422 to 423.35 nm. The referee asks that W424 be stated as 1.07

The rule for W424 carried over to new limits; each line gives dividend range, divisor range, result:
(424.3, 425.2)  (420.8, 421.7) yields 0.93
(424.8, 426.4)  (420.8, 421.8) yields 0.91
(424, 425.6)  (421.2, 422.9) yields 1.03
